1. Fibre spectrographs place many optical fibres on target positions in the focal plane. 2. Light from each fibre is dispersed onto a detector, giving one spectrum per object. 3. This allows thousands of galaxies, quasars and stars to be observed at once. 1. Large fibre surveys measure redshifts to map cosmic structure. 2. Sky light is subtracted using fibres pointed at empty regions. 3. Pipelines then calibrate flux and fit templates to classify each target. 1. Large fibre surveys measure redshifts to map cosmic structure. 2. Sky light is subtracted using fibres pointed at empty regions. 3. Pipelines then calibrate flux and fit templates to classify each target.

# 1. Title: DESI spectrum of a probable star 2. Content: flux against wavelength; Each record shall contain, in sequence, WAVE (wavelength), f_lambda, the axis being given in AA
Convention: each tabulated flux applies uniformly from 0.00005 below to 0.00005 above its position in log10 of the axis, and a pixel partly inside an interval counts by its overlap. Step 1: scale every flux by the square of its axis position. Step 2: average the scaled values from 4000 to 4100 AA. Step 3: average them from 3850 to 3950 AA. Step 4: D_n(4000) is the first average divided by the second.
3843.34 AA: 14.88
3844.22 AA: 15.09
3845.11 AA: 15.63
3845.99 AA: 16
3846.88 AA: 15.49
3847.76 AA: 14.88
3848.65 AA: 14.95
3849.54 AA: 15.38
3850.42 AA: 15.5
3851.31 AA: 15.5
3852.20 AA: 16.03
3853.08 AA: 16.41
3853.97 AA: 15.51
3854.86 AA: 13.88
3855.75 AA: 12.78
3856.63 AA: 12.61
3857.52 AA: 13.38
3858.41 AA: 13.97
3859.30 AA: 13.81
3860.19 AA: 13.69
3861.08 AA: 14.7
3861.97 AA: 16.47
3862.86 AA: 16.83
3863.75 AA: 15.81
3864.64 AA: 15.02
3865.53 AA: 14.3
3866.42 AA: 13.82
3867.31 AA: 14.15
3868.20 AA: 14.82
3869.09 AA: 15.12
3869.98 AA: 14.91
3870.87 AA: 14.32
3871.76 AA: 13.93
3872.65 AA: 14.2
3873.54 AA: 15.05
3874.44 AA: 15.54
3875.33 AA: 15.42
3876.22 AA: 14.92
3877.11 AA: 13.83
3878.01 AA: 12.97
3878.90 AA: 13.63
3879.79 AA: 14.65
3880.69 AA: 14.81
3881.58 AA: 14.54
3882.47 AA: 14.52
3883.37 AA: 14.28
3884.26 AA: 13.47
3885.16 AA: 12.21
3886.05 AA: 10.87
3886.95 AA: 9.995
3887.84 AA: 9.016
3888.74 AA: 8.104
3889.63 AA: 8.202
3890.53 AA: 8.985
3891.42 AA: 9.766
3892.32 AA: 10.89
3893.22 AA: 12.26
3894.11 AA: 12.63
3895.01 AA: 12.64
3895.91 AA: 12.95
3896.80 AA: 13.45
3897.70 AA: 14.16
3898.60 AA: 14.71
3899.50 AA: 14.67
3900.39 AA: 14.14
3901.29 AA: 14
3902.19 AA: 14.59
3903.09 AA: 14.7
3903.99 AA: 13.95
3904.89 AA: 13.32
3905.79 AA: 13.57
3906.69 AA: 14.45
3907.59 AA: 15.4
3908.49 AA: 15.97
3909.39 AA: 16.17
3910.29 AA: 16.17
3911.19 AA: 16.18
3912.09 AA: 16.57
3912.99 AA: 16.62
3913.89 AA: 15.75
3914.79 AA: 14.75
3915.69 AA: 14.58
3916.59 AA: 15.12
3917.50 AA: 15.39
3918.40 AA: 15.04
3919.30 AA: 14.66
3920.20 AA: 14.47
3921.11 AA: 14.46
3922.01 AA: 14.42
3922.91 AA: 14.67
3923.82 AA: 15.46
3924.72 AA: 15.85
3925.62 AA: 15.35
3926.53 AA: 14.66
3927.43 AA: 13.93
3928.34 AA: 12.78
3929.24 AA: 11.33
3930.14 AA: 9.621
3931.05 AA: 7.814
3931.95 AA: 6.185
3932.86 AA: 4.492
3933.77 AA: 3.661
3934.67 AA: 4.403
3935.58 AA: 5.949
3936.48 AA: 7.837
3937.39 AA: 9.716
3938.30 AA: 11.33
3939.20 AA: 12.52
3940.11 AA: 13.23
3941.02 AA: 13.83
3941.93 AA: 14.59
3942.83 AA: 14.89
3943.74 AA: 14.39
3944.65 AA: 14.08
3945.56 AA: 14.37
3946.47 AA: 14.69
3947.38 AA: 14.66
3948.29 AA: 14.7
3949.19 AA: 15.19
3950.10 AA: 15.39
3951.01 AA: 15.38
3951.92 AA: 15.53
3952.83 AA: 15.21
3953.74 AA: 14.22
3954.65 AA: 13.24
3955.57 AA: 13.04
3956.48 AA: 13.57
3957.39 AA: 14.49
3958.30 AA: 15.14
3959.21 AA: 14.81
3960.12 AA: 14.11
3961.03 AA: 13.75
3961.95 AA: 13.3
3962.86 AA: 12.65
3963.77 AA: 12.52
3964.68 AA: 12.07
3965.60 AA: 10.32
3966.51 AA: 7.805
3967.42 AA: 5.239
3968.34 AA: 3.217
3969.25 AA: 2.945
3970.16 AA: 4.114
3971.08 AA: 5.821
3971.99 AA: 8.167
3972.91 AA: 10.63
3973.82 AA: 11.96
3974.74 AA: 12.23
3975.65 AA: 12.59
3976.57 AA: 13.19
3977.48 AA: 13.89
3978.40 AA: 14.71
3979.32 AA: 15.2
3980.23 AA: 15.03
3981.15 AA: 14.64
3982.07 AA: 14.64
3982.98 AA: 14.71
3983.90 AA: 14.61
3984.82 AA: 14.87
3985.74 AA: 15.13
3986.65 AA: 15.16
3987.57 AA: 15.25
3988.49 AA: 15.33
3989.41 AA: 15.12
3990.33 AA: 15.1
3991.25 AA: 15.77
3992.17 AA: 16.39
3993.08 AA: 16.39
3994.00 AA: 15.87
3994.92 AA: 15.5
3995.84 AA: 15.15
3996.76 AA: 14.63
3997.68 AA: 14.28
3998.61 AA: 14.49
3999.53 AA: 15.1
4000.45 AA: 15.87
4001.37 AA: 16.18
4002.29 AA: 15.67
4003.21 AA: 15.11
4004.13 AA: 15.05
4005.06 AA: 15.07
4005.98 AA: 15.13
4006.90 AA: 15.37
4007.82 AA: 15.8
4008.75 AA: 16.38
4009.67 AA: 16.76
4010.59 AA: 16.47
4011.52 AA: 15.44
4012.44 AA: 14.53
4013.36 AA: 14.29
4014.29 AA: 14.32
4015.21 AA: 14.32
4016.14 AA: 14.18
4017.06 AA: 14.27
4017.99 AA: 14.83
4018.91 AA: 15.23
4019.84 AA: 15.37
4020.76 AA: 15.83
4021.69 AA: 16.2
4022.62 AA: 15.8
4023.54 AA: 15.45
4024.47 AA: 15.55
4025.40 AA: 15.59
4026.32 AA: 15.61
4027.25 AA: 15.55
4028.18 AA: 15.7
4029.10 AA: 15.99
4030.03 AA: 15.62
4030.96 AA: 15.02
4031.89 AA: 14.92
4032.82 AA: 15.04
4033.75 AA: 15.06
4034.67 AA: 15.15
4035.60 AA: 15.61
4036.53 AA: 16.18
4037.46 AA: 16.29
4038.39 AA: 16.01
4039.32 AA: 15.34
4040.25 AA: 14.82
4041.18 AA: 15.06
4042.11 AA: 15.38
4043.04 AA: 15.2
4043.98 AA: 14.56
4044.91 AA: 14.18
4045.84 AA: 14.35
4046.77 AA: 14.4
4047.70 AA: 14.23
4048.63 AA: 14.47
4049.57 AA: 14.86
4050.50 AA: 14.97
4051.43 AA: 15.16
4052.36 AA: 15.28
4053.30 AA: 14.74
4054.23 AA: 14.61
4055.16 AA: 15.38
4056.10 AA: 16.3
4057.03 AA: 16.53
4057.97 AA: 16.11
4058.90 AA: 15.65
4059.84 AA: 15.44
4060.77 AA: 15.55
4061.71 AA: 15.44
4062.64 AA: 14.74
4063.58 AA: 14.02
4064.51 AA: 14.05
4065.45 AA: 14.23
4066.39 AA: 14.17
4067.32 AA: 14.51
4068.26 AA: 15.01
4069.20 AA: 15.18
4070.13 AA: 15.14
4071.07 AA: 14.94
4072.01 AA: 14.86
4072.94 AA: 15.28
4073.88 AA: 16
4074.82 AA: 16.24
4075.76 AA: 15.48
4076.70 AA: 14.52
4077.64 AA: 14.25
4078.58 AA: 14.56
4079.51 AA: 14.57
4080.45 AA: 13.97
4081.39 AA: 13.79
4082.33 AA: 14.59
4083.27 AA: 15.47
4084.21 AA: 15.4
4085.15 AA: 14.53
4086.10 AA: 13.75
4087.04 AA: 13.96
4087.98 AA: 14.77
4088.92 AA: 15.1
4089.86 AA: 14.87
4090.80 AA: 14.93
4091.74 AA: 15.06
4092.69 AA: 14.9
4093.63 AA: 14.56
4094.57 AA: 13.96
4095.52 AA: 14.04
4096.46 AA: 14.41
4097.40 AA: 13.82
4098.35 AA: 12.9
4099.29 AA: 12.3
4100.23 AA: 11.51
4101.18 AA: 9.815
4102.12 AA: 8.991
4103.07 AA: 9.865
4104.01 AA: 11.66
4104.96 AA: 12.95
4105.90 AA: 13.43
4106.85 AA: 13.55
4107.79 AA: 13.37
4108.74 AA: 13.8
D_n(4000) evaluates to 1.2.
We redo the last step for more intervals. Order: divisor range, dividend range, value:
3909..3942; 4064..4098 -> 1.25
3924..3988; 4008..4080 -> 1.30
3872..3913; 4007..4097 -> 1.21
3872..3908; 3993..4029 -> 1.24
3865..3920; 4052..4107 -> 1.14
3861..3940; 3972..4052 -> 1.20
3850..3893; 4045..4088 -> 1.20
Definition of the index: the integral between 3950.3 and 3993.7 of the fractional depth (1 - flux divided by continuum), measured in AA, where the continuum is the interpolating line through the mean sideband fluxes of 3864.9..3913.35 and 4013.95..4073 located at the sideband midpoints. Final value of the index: 4.8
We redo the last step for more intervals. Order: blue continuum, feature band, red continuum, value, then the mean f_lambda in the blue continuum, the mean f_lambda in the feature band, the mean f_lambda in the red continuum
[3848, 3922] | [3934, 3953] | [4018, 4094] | 2.14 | 14.1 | 12.8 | 15.1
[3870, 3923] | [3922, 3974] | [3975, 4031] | 9.98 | 13.8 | 11.7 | 15.2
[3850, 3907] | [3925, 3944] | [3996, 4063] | 4.89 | 13.7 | 10.6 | 15.3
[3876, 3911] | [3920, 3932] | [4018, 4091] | 0.39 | 13.2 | 13.1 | 15.1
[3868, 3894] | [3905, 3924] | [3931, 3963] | -3.76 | 12.9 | 15.2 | 12.5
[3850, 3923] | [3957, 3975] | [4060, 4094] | 5.19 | 14.1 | 10.2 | 14.8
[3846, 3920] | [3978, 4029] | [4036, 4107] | -3.29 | 14.1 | 15.3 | 14.5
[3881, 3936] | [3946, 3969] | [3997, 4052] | 1.58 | 12.8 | 12.9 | 15.2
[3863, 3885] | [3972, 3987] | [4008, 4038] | 1.36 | 14.5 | 13.8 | 15.4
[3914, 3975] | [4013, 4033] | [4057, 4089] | -2.05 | 12.1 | 15.2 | 14.9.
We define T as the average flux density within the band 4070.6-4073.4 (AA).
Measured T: 15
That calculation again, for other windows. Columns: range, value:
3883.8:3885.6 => 12.8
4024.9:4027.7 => 15.6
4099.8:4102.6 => 10.1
